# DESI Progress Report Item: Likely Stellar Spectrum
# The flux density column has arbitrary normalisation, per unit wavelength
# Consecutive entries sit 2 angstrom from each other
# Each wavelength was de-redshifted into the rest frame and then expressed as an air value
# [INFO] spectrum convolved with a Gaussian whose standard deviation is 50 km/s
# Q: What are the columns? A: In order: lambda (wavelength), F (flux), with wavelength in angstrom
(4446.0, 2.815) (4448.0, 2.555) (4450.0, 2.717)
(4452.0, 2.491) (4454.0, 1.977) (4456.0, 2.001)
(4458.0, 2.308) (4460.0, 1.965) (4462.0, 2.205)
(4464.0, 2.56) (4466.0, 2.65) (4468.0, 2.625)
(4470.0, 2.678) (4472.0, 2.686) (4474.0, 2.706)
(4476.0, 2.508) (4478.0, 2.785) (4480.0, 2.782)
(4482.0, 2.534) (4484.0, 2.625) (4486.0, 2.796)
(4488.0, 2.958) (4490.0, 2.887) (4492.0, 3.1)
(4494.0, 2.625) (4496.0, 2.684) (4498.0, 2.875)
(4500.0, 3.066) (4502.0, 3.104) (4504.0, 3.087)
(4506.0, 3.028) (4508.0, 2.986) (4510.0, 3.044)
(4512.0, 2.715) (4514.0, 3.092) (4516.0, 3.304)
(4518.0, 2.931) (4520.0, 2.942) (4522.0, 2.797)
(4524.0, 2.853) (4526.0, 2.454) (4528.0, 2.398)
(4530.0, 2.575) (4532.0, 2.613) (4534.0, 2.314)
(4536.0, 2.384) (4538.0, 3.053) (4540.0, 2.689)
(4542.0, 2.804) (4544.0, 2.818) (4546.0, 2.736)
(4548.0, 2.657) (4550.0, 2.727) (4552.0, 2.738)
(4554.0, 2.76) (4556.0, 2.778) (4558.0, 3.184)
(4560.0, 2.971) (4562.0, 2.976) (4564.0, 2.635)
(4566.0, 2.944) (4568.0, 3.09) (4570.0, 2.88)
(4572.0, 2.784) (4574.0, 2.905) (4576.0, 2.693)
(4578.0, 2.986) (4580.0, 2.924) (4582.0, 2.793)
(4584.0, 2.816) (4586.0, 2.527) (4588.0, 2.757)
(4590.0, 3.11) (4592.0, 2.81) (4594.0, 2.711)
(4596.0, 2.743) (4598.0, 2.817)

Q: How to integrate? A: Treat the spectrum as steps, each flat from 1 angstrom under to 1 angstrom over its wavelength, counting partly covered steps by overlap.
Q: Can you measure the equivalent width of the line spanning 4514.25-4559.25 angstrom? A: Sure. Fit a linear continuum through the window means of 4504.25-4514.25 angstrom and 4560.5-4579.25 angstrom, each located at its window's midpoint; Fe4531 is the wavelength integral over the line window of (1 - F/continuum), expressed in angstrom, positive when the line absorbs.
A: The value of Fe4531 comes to 2.7 angstrom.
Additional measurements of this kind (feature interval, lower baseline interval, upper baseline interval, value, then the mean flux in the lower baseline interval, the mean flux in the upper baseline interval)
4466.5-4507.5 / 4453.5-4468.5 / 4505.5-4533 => -4.5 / 2.29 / 2.83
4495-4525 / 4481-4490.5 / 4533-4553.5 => -2.6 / 2.75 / 2.69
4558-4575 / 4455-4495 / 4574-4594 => -0.8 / 2.6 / 2.82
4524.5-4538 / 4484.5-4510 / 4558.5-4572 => 1.9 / 2.93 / 2.92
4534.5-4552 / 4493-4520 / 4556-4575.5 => 1.3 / 2.96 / 2.92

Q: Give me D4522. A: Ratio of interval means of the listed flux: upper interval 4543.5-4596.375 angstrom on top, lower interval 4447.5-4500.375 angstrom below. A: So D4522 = 1.1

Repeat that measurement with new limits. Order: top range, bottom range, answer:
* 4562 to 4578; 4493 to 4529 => 0.99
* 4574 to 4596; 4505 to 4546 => 1.01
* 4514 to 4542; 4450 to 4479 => 1.12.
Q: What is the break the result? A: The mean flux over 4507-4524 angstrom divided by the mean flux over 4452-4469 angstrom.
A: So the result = 1.29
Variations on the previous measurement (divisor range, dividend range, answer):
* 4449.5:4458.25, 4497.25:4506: 1.34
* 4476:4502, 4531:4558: 0.97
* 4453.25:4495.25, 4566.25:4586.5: 1.11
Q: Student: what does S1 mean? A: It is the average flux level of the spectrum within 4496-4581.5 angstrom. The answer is 2.84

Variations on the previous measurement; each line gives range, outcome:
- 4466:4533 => 2.81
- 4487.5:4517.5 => 2.97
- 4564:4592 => 2.85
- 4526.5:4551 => 2.64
